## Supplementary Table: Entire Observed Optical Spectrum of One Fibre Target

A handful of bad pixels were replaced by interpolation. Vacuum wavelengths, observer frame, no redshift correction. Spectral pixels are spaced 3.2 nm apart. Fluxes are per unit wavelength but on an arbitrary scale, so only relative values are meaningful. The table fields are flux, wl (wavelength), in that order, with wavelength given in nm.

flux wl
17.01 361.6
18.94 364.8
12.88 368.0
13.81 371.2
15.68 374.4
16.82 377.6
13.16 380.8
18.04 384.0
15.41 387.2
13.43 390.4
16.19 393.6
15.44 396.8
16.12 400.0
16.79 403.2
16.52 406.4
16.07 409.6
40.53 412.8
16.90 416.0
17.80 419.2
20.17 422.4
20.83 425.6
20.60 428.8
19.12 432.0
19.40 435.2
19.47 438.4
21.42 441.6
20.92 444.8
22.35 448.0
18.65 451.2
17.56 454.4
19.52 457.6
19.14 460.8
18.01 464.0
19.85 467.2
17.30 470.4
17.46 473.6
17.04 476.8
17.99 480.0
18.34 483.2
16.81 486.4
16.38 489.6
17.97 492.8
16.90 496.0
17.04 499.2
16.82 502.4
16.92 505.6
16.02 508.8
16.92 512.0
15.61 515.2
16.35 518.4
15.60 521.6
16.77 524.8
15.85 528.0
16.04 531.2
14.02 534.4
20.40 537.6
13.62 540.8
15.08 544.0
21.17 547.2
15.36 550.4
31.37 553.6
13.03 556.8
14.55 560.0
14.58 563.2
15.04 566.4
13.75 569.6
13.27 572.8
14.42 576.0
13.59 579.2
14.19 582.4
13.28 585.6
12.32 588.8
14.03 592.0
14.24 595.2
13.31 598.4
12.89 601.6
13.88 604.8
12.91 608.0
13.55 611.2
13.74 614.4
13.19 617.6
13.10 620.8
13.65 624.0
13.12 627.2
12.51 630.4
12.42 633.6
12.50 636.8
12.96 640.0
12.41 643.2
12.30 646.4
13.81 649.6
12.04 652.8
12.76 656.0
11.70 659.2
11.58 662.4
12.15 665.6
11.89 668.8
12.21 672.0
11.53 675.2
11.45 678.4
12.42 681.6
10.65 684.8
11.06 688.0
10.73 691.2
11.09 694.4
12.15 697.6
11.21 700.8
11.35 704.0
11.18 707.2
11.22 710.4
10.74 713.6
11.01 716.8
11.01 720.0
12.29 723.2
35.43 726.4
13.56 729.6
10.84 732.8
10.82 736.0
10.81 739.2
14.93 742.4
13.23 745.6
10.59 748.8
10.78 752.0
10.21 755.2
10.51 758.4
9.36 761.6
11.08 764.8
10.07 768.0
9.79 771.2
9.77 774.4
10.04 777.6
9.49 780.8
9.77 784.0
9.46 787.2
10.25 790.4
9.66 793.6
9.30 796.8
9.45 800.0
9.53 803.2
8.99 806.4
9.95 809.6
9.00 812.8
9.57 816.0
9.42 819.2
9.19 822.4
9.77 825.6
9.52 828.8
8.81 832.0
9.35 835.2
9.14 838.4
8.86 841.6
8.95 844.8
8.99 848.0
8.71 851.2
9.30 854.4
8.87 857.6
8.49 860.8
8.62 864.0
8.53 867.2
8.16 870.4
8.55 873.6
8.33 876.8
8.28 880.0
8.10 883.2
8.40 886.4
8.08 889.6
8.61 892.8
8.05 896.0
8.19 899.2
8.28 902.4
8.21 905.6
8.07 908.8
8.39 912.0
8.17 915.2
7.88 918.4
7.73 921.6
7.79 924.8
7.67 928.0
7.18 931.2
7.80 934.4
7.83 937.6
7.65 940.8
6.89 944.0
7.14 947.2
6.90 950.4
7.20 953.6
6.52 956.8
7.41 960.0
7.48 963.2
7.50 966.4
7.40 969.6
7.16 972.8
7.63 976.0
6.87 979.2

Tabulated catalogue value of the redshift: 0.106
